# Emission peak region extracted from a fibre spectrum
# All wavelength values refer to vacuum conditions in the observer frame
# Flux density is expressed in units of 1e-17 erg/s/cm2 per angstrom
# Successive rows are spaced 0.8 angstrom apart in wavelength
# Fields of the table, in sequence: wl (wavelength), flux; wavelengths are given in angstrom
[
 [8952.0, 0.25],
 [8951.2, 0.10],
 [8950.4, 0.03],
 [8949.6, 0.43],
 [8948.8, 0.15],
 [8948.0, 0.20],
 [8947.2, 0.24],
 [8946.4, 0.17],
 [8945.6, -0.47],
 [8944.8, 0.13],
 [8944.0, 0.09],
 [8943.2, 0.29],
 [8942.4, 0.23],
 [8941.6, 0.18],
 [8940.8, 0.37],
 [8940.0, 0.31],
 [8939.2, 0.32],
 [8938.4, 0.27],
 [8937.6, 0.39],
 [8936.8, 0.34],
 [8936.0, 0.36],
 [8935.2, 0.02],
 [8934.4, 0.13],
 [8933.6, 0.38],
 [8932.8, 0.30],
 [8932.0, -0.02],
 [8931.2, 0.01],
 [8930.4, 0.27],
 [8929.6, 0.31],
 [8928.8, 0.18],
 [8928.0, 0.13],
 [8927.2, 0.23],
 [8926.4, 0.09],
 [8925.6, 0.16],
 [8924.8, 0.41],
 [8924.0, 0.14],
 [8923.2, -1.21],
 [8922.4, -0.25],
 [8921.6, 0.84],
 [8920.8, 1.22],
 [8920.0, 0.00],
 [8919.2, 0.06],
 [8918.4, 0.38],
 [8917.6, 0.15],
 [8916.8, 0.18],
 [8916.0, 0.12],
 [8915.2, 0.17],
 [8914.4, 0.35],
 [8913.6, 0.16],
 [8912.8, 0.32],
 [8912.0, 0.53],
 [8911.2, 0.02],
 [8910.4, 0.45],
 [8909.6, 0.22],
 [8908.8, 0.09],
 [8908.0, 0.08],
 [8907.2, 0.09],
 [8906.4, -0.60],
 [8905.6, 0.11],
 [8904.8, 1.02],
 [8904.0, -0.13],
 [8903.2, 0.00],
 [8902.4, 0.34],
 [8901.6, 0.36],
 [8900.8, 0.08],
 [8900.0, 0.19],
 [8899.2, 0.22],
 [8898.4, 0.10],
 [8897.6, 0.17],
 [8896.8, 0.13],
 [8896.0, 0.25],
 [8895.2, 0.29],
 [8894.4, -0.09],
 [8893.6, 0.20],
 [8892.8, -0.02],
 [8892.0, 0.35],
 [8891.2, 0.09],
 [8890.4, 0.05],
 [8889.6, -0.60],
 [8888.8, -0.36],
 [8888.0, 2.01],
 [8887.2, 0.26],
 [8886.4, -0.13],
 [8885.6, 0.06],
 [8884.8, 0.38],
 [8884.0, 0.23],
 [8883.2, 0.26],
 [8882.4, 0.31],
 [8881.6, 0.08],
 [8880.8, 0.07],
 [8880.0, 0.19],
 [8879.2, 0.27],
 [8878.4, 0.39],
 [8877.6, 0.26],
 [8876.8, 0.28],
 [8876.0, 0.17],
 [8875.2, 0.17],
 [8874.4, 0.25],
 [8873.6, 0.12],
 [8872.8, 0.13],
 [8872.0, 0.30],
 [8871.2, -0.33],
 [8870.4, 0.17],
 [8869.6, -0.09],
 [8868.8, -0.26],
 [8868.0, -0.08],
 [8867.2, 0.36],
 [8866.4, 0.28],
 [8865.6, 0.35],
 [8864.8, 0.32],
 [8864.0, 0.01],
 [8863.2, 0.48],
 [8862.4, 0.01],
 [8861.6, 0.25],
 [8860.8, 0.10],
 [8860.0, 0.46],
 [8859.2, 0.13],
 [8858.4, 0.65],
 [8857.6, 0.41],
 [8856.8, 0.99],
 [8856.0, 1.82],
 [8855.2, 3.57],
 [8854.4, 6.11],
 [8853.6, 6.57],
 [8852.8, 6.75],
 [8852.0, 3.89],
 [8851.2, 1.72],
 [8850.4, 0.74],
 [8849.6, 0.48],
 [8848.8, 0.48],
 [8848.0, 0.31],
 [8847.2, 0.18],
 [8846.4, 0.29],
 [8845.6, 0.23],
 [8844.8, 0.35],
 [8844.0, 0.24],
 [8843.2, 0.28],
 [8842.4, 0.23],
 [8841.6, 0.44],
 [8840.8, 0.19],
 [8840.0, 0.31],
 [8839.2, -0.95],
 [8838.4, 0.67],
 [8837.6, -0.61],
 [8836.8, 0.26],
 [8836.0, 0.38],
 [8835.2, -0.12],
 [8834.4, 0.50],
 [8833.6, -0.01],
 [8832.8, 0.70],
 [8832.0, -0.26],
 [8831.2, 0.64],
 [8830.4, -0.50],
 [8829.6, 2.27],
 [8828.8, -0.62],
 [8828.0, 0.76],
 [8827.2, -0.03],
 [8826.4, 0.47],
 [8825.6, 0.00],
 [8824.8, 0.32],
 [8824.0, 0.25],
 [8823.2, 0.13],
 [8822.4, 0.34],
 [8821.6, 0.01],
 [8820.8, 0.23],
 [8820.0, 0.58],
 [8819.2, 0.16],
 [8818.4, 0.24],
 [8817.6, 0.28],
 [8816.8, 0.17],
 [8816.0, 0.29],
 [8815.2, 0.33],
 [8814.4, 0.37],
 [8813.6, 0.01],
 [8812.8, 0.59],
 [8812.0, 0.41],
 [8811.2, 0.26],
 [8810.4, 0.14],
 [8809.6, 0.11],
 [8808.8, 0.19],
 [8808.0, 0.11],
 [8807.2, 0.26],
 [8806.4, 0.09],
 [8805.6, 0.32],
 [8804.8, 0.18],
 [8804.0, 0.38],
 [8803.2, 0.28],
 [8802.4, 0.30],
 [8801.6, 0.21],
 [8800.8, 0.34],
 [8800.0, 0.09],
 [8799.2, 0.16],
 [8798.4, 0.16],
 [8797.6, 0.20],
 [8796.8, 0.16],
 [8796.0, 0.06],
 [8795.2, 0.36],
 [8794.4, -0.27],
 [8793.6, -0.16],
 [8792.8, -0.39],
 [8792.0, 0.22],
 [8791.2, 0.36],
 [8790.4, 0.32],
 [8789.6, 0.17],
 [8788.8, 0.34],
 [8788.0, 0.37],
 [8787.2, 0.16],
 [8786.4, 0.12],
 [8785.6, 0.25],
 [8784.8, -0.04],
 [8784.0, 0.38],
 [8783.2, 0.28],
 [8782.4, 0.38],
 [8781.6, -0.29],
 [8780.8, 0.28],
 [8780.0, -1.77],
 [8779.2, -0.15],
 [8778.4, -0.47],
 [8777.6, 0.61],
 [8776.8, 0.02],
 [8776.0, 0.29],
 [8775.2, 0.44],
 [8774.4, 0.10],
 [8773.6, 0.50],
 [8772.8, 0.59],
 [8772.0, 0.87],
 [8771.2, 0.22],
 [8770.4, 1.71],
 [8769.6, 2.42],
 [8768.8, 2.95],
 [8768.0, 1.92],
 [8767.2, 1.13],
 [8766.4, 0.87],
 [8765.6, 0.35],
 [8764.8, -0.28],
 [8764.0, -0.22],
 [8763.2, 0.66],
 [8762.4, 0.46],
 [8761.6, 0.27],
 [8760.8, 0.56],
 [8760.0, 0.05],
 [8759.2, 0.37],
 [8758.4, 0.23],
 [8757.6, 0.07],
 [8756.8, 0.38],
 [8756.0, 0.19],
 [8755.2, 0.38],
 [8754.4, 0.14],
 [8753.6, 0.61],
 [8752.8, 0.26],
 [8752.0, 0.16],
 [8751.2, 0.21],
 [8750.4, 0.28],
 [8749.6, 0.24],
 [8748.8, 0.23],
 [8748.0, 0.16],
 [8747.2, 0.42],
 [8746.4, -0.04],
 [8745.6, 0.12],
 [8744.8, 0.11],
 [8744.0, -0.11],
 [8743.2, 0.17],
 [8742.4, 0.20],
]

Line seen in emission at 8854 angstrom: [O III]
